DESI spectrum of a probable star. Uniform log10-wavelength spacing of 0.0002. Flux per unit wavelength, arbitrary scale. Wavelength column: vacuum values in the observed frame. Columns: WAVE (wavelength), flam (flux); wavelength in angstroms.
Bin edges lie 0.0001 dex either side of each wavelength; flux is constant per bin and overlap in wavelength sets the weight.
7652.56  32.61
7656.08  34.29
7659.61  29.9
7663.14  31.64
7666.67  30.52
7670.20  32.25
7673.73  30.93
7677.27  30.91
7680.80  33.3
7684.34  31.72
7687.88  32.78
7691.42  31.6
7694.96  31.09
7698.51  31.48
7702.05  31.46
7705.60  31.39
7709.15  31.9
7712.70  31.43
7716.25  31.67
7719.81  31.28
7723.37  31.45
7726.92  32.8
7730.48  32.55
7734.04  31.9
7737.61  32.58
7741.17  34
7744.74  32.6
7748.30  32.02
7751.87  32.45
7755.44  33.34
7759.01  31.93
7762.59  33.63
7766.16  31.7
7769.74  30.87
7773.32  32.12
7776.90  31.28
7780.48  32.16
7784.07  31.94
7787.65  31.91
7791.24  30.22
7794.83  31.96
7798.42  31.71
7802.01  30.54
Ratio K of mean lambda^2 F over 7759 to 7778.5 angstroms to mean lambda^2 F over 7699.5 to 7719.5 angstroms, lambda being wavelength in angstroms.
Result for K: 1.03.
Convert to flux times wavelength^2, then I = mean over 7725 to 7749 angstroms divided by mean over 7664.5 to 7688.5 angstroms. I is 1.05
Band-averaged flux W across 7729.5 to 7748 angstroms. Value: 32.7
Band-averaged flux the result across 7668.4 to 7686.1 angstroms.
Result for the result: 31.8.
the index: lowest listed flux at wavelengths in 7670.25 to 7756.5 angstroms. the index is 30.91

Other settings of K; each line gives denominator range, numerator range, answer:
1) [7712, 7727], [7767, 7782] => 1.01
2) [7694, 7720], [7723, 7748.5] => 1.04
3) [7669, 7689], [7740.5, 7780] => 1.03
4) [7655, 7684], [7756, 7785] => 1.04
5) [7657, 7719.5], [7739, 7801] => 1.04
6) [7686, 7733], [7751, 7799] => 1.02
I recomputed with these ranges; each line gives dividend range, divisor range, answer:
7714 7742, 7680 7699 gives 1.02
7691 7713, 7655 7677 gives 1.01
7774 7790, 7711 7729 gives 1.02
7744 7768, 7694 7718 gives 1.05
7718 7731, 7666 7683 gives 1.02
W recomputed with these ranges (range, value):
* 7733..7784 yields 32.3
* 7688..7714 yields 31.6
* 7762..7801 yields 31.7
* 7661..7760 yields 32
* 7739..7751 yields 32.8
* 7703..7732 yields 31.8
